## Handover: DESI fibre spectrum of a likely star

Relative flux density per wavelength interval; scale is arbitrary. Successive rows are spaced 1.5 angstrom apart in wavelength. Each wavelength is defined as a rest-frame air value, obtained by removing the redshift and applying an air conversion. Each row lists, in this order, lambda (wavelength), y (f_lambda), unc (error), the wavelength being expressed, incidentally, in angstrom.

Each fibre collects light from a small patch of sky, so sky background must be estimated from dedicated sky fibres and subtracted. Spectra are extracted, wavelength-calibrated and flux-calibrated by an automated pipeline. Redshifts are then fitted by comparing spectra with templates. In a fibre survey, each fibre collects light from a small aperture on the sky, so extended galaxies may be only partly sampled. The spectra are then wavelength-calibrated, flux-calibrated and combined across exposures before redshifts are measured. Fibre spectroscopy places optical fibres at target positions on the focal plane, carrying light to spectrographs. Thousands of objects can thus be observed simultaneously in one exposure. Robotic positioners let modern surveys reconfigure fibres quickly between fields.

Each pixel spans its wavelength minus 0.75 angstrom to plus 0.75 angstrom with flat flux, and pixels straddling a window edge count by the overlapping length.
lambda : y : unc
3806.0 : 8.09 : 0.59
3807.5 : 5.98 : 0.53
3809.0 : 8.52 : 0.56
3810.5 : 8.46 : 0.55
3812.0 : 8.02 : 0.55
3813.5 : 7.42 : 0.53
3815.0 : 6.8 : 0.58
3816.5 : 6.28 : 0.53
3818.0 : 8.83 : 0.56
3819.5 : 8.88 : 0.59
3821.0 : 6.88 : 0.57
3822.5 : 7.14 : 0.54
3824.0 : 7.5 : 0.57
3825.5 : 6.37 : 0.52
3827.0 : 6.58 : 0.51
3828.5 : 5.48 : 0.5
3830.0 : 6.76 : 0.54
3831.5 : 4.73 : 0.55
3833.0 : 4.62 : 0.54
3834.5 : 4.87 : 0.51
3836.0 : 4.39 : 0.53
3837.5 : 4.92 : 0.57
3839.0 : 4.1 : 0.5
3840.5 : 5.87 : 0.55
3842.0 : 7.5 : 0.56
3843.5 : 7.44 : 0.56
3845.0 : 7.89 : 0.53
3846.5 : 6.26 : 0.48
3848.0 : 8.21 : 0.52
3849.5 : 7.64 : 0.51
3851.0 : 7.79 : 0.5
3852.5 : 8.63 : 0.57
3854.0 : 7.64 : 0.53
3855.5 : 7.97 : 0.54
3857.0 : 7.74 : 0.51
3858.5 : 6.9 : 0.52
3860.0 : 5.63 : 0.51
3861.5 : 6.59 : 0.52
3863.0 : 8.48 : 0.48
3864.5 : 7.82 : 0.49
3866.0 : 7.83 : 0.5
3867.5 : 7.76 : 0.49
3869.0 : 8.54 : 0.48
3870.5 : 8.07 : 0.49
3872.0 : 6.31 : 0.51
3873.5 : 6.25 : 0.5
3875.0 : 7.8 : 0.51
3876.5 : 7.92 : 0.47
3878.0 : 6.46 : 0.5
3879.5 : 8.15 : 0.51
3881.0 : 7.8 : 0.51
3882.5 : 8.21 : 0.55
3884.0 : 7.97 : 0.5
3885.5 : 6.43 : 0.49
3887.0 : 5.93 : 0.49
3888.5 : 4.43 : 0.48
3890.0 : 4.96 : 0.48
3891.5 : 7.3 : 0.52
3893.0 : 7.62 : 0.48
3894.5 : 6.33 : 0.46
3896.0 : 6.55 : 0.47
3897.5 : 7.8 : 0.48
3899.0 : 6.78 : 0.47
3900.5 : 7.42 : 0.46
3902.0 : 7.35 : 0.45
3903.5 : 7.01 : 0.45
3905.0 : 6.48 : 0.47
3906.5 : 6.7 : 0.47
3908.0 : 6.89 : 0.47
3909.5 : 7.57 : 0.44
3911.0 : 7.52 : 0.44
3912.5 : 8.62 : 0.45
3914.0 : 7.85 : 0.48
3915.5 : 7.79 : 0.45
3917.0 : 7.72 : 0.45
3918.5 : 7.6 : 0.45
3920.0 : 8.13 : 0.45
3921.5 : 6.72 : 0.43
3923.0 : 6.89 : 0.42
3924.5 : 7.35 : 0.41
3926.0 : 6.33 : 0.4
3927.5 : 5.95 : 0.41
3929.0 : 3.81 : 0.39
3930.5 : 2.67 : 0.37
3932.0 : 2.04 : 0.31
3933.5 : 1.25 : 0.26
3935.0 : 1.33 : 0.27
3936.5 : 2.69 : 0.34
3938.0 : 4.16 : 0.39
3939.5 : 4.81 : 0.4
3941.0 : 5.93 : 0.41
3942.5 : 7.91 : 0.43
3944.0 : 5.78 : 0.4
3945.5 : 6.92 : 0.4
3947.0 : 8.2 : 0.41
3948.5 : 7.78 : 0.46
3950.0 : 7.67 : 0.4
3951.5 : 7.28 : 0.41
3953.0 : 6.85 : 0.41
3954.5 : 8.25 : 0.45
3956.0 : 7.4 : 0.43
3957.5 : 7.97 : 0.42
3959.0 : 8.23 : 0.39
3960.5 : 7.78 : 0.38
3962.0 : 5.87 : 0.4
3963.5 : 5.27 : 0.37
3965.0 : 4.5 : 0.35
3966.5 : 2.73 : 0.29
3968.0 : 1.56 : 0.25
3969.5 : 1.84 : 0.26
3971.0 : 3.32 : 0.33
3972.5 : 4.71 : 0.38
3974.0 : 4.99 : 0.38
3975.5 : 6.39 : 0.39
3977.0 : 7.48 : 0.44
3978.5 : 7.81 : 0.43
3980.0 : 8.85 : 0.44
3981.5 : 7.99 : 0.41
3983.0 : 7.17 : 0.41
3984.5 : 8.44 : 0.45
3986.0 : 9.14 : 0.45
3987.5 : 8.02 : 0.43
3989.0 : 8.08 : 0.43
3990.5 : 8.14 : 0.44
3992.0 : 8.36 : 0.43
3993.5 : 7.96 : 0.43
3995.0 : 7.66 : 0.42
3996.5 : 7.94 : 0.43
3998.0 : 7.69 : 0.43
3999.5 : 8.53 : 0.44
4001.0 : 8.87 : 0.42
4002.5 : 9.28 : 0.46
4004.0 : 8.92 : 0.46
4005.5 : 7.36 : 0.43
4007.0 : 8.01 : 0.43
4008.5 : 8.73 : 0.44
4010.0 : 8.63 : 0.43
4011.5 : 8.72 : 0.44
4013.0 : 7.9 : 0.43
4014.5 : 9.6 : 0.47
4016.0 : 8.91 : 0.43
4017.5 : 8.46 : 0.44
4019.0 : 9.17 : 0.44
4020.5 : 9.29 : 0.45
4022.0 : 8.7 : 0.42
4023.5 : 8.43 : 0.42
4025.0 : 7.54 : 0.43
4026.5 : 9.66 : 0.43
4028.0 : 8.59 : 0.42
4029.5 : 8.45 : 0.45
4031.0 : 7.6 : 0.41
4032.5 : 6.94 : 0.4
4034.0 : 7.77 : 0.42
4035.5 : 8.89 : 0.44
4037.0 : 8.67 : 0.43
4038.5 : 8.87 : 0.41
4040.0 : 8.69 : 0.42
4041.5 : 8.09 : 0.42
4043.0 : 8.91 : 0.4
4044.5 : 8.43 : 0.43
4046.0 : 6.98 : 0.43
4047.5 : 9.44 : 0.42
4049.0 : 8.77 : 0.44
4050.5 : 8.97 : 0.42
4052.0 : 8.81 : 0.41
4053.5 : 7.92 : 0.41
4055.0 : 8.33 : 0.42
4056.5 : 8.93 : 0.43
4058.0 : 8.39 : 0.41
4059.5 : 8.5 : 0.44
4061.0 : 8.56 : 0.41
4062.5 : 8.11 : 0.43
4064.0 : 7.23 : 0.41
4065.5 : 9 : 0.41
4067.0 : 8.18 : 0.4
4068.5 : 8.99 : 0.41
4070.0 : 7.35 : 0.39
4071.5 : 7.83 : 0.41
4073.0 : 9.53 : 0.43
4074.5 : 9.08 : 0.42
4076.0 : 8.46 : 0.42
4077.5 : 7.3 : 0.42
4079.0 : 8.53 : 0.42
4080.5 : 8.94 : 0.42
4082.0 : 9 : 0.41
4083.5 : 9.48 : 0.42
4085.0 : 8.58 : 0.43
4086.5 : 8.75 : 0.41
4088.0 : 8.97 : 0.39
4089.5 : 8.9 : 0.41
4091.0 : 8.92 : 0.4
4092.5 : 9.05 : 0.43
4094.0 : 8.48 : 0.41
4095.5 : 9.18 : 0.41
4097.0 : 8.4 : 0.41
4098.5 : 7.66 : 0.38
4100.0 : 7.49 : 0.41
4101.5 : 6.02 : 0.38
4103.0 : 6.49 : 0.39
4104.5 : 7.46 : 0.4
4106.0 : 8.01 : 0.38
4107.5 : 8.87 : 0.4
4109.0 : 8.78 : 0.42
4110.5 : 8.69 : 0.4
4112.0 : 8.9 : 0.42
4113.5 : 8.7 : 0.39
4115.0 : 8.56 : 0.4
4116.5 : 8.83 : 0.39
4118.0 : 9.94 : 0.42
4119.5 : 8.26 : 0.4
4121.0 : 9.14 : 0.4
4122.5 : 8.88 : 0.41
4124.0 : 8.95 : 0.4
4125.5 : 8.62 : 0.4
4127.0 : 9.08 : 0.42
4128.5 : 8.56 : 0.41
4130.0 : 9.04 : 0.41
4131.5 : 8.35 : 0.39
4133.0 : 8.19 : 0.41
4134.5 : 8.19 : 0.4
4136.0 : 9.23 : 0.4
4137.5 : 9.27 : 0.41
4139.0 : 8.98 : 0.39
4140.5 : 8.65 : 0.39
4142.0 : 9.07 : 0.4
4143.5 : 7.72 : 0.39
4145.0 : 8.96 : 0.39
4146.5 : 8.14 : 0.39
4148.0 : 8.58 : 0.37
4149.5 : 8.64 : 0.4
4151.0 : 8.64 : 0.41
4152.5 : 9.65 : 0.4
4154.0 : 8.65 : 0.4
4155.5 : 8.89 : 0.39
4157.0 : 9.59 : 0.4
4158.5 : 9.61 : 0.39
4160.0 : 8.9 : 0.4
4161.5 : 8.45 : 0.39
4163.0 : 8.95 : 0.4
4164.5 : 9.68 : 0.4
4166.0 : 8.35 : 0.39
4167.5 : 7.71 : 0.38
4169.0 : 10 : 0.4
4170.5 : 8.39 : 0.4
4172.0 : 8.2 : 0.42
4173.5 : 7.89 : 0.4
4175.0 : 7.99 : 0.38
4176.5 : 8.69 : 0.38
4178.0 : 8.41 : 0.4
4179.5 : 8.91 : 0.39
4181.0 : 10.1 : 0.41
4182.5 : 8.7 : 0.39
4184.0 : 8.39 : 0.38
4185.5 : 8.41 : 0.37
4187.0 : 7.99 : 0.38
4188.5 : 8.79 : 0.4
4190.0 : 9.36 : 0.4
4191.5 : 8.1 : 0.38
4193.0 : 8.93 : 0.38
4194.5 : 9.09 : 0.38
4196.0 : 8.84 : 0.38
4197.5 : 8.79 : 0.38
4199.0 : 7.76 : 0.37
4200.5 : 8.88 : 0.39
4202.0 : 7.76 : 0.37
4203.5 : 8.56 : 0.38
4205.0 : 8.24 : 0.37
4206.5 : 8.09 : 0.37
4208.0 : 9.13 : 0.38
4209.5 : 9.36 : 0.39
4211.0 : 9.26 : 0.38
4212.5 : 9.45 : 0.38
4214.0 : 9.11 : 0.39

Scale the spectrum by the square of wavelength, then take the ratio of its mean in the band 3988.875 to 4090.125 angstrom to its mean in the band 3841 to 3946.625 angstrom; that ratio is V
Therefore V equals 1.36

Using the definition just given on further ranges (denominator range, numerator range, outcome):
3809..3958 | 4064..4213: 1.46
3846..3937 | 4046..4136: 1.39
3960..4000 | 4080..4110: 1.34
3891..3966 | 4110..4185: 1.52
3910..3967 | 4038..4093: 1.48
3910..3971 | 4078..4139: 1.58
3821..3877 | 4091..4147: 1.42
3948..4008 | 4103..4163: 1.34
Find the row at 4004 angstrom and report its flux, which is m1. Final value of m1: 8.92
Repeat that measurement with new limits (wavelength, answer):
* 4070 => 7.35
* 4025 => 7.54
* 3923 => 6.89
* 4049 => 8.77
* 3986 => 9.14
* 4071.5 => 7.83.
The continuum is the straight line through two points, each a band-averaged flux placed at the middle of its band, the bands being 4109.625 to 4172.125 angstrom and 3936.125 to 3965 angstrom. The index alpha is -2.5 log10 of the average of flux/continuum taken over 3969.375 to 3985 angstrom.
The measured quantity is 0.09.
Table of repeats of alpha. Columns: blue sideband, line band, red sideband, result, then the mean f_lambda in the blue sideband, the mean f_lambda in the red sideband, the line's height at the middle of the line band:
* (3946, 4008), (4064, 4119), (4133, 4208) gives -0.06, 7.09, 8.69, 8.03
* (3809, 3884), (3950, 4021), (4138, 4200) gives 0.06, 7.09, 8.72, 7.79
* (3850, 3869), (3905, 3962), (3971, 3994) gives 0.17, 7.6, 7.43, 7.5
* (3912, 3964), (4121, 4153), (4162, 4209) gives -0.08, 6.24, 8.62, 8.15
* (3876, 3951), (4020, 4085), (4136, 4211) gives -0.11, 6.43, 8.72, 7.65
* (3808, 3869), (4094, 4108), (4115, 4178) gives 0.10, 6.99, 8.76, 8.5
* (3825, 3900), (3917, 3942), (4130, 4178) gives 0.41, 6.84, 8.72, 7.27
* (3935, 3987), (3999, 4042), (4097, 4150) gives -0.21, 6.22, 8.48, 7.05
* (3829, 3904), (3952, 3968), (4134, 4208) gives 0.19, 6.9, 8.7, 7.45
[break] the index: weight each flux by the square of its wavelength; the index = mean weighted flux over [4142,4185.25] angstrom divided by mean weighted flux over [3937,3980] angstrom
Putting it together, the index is 1.59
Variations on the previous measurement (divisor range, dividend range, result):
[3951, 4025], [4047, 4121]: 1.20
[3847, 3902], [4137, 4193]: 1.39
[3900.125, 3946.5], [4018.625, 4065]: 1.48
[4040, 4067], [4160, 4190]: 1.09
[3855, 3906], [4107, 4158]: 1.40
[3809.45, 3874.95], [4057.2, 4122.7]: 1.37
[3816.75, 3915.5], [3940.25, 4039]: 1.15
